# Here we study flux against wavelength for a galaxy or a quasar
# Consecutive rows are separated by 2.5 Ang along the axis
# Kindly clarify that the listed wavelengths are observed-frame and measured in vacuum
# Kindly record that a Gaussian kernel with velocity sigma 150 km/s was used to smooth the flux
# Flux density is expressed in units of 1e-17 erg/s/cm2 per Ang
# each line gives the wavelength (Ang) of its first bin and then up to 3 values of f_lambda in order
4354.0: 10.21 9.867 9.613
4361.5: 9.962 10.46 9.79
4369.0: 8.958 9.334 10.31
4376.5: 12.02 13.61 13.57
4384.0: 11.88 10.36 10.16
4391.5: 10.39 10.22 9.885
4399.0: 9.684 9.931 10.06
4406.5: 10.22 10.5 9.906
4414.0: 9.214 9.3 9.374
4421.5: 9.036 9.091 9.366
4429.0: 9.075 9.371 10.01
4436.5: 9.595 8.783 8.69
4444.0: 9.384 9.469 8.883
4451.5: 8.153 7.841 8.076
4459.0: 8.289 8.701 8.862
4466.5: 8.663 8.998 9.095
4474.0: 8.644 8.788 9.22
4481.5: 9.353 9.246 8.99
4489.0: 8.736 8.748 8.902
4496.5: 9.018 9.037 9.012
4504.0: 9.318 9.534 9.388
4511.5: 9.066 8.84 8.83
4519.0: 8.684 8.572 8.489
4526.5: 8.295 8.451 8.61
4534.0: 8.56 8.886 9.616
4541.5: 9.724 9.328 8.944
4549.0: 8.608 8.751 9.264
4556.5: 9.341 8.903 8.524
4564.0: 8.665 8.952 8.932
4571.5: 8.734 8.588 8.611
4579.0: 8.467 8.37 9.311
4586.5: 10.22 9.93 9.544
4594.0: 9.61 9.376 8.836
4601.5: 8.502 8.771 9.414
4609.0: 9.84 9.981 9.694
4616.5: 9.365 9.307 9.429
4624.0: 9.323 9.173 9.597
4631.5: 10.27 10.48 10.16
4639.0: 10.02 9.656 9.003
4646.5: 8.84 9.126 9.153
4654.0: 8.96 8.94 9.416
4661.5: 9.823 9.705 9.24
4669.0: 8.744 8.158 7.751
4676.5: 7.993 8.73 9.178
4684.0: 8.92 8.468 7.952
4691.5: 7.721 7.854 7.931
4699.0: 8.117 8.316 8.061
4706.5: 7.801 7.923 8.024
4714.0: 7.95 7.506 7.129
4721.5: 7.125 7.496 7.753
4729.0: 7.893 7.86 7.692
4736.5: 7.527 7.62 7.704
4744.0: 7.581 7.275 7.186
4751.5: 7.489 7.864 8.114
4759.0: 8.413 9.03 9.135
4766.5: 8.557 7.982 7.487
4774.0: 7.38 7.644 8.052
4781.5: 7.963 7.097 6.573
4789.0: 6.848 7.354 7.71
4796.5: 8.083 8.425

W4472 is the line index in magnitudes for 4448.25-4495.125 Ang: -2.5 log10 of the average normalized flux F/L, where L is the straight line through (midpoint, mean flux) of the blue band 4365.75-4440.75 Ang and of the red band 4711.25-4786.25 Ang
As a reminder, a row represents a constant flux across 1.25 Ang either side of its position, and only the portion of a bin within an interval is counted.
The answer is 0.10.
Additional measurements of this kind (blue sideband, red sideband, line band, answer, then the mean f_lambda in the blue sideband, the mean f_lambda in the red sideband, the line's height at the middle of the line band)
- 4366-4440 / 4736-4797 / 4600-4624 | -0.073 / 10.1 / 7.75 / 8.75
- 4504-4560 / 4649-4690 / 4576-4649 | -0.064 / 8.95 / 8.84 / 8.88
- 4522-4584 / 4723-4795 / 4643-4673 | -0.102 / 8.82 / 7.73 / 8.27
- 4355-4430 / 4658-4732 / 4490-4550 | 0.049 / 10.2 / 8.22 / 9.35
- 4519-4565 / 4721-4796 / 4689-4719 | 0.016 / 8.86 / 7.72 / 8.01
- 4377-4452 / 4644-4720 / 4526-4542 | 0.050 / 9.94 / 8.46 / 9.28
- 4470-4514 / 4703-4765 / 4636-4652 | -0.139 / 9.06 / 7.8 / 8.27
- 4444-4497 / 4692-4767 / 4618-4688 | -0.132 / 8.8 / 7.86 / 8.14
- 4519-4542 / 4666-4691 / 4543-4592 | -0.037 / 8.76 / 8.47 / 8.69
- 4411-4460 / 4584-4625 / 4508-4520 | 0.032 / 9.04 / 9.44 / 9.23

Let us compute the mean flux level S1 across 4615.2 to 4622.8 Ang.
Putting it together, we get 9.37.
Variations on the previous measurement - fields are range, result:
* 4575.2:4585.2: 8.69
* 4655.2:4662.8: 9.39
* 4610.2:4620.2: 9.59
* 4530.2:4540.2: 8.91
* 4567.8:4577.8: 8.71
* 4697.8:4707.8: 8.07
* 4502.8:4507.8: 9.43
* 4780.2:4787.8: 7.21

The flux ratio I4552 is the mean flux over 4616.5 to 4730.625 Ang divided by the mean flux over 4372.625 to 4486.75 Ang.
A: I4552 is 0.9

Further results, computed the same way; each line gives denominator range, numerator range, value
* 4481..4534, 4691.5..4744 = 0.87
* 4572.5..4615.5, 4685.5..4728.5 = 0.85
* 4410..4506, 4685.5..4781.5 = 0.87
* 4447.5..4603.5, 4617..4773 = 0.95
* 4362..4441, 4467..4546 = 0.89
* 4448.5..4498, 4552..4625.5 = 1.05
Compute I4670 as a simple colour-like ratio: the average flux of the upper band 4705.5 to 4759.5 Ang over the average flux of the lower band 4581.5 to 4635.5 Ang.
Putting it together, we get 0.81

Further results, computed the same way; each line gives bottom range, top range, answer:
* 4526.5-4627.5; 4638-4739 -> 0.92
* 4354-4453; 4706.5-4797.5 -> 0.78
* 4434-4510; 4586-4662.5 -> 1.06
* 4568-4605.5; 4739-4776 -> 0.88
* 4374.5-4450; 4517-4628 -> 0.90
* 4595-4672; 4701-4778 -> 0.83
